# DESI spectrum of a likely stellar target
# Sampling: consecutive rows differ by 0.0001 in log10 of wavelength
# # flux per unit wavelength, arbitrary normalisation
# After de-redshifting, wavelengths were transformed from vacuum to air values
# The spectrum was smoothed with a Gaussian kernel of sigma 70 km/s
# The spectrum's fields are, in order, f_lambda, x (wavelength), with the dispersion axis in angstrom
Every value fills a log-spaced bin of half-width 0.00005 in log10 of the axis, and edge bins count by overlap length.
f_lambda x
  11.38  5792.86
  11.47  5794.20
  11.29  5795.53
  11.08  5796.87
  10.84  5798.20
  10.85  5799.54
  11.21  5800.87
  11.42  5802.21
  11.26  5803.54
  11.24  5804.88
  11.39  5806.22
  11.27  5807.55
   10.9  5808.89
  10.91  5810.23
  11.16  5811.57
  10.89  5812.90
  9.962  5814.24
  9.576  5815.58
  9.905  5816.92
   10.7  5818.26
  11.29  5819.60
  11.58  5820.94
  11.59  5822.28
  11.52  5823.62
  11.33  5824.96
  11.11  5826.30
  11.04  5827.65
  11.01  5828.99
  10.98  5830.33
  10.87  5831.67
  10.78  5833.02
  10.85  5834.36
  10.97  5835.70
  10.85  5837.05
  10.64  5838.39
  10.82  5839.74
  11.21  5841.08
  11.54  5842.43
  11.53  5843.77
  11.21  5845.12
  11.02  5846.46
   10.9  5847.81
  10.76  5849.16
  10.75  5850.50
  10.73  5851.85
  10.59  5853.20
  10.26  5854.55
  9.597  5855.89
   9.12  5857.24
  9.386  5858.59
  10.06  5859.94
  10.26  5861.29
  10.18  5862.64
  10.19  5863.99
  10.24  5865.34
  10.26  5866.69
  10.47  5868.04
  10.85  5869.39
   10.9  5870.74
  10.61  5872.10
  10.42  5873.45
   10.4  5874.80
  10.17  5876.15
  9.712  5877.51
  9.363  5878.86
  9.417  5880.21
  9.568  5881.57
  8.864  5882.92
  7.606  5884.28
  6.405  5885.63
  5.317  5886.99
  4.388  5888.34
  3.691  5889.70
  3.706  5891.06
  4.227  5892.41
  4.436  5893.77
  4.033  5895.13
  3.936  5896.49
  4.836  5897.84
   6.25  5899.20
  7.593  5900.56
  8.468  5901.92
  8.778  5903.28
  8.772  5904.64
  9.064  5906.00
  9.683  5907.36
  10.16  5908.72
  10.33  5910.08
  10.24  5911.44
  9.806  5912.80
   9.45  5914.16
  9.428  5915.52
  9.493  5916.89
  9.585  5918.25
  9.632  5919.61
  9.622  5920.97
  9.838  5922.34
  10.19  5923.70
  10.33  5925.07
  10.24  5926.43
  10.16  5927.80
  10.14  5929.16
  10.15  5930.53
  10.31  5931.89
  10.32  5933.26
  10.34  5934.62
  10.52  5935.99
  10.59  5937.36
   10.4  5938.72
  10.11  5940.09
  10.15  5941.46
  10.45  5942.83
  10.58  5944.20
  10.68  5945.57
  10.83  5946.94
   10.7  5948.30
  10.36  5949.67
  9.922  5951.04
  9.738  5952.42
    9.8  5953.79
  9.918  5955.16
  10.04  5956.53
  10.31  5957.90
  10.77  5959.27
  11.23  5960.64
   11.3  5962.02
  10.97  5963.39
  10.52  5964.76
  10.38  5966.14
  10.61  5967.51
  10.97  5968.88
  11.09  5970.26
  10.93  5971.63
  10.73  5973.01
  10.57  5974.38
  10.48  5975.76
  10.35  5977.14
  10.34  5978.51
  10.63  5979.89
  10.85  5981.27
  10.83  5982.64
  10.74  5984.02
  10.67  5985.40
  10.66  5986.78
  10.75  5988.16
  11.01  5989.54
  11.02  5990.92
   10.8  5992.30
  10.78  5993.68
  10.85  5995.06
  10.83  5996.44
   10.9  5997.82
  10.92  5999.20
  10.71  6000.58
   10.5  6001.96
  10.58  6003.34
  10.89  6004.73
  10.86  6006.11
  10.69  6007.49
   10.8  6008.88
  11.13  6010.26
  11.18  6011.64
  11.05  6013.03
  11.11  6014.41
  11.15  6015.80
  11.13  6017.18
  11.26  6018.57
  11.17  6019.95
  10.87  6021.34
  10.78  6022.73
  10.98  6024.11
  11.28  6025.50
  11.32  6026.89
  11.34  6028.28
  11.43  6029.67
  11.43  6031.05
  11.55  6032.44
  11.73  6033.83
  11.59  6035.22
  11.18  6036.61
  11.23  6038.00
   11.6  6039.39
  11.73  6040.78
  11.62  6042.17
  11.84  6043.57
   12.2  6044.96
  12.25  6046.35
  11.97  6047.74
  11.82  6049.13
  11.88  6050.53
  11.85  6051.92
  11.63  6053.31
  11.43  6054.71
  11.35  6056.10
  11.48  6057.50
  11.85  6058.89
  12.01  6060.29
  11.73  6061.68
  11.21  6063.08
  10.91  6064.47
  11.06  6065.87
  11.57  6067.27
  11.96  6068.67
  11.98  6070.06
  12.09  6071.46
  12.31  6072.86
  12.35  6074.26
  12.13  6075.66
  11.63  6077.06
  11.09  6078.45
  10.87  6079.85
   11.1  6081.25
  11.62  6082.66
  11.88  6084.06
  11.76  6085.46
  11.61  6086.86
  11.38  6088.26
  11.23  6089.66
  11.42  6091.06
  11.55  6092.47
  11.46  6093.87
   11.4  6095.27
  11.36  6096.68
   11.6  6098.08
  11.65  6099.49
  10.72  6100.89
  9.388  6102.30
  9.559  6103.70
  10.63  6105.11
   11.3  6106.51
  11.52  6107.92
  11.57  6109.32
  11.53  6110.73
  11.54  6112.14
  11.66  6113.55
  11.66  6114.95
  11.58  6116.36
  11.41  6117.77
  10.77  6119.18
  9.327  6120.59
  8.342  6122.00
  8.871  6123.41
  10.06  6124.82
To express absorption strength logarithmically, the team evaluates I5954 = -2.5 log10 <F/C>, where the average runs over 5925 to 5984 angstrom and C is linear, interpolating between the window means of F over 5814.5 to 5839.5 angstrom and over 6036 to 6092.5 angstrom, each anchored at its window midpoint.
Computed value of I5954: 0.08 mag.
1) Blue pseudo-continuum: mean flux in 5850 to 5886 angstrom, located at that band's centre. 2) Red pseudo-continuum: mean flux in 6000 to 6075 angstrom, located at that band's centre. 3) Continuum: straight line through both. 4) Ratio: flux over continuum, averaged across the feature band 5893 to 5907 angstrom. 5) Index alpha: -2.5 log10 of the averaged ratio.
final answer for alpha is 0.46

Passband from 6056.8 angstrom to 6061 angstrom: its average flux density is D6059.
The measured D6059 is 11.8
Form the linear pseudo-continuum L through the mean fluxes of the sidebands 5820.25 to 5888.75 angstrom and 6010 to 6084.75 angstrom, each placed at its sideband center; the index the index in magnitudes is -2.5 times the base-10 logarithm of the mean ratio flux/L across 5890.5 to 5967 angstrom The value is 0.148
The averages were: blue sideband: 10.2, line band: 9.37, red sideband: 11.5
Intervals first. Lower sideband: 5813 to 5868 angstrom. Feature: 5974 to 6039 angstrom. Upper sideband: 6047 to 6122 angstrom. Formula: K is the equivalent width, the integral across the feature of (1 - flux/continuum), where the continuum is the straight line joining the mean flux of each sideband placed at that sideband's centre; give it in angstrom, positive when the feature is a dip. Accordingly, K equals 1.2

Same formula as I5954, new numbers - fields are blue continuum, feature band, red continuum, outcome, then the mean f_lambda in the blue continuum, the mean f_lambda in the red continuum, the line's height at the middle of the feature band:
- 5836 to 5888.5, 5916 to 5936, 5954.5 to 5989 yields 0.04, 9.97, 10.7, 10.4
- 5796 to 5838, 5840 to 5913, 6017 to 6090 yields 0.24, 11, 11.6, 11.1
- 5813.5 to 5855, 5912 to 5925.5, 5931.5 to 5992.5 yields 0.10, 10.9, 10.6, 10.7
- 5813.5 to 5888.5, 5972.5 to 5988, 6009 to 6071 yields 0.05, 10.2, 11.5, 11.1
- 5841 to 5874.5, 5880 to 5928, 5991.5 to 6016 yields 0.31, 10.5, 10.9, 10.6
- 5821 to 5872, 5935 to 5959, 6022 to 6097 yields 0.08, 10.7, 11.6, 11.1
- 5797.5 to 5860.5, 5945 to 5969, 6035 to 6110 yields 0.07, 10.8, 11.5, 11.2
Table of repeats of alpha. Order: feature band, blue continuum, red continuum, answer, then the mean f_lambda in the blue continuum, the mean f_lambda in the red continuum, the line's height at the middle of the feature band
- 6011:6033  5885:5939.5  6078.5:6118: -0.11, 8.38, 11.3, 10.1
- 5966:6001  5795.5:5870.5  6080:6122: 0.02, 10.8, 11.2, 11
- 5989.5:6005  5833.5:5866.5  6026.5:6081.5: 0.05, 10.6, 11.6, 11.3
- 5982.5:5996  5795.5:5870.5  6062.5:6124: 0.02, 10.8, 11.2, 11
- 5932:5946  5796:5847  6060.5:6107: 0.08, 11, 11.4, 11.2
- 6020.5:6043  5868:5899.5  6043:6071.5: -0.03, 7.43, 11.7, 11.1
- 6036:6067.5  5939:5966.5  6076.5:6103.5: -0.06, 10.4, 11.3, 11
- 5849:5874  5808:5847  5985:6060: 0.07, 11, 11.2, 11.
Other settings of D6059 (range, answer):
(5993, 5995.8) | 10.8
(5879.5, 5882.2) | 9.48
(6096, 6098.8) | 11.5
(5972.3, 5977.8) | 10.5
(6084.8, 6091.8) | 11.5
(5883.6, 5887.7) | 6.43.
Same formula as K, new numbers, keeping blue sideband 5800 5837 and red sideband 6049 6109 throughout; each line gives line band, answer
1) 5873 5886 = 2.2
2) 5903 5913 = 1.4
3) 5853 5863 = 1.1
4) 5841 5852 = 0.0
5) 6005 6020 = 0.4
